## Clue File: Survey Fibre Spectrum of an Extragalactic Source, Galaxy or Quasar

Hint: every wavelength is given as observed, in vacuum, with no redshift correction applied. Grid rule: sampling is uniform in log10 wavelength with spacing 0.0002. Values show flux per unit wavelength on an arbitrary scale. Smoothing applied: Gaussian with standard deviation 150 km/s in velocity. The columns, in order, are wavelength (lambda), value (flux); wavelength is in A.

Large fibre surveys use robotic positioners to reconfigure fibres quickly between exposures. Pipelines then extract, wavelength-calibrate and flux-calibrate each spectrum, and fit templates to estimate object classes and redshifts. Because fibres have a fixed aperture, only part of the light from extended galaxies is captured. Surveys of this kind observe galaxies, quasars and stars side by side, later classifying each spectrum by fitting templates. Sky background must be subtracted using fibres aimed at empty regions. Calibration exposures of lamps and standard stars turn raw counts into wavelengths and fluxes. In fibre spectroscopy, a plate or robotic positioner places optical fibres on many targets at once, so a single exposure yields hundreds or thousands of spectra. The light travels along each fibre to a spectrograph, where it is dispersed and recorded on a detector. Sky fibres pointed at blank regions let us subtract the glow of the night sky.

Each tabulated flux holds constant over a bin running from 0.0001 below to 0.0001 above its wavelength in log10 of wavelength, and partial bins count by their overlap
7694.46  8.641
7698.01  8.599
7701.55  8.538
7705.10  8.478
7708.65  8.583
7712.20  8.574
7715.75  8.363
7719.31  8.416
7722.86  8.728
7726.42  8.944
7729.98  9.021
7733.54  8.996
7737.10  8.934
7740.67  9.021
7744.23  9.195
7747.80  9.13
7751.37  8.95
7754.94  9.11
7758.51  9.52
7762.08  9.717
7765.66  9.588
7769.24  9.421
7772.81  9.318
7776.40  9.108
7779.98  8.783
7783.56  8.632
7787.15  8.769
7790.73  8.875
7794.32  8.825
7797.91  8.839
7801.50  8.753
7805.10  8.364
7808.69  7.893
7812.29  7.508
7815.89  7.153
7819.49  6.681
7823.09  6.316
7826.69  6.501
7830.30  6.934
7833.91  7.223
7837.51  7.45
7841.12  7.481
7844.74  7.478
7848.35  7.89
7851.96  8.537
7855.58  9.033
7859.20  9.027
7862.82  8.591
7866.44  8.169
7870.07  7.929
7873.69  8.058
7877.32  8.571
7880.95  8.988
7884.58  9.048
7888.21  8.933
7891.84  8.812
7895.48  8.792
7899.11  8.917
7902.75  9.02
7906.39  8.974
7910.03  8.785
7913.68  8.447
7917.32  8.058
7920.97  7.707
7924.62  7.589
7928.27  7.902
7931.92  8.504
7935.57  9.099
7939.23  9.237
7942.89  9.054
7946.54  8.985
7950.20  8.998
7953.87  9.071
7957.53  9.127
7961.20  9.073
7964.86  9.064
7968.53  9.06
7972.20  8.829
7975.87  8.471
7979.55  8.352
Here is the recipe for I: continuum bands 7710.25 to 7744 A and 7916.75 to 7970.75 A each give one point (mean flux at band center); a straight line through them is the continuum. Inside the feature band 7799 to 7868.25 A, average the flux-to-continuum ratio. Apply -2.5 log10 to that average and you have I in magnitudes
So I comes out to 0.13 mag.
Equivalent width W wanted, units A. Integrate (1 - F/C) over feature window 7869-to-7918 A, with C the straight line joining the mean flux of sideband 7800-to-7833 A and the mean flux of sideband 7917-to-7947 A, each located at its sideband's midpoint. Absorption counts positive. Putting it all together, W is -3.7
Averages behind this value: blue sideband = 7.33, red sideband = 8.46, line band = 8.69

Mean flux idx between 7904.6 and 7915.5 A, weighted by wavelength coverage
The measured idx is 8.73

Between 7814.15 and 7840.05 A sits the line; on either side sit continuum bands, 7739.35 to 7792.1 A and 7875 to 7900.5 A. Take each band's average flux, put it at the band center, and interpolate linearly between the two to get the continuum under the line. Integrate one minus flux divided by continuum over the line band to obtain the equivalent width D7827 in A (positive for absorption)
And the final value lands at 6.0 A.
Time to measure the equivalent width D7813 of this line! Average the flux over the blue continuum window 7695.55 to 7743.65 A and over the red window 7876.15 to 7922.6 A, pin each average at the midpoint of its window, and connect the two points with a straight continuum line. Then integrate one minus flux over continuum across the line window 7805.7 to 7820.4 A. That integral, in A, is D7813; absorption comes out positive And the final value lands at 2.16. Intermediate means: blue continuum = 8.72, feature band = 7.43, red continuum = 8.7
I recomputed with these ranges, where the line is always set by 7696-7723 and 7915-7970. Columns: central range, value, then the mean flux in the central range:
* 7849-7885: 0.011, 8.55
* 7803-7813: 0.080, 7.99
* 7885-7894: -0.029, 8.9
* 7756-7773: -0.114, 9.52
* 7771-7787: -0.045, 8.94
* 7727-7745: -0.059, 9.02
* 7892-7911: -0.028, 8.9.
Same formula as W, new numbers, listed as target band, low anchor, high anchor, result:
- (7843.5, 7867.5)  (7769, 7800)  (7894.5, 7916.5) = 1.2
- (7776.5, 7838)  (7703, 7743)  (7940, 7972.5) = 6.6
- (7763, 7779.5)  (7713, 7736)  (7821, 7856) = -2.3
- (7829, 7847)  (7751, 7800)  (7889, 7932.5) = 3.0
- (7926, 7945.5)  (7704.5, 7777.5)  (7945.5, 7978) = 0.5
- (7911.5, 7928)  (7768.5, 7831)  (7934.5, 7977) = 1.6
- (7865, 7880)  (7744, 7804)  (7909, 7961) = 1.0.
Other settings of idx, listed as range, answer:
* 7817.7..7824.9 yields 6.5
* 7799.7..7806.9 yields 8.56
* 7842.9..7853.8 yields 7.97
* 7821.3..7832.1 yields 6.58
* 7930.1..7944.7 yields 8.97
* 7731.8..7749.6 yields 9.05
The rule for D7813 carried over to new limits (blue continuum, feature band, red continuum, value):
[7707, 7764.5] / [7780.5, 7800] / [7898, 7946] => 0.13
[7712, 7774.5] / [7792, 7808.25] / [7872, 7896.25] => 0.55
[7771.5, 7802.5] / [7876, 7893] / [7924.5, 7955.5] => -0.14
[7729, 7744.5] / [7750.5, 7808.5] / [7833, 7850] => -4.12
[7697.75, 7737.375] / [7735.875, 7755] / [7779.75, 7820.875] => -1.17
